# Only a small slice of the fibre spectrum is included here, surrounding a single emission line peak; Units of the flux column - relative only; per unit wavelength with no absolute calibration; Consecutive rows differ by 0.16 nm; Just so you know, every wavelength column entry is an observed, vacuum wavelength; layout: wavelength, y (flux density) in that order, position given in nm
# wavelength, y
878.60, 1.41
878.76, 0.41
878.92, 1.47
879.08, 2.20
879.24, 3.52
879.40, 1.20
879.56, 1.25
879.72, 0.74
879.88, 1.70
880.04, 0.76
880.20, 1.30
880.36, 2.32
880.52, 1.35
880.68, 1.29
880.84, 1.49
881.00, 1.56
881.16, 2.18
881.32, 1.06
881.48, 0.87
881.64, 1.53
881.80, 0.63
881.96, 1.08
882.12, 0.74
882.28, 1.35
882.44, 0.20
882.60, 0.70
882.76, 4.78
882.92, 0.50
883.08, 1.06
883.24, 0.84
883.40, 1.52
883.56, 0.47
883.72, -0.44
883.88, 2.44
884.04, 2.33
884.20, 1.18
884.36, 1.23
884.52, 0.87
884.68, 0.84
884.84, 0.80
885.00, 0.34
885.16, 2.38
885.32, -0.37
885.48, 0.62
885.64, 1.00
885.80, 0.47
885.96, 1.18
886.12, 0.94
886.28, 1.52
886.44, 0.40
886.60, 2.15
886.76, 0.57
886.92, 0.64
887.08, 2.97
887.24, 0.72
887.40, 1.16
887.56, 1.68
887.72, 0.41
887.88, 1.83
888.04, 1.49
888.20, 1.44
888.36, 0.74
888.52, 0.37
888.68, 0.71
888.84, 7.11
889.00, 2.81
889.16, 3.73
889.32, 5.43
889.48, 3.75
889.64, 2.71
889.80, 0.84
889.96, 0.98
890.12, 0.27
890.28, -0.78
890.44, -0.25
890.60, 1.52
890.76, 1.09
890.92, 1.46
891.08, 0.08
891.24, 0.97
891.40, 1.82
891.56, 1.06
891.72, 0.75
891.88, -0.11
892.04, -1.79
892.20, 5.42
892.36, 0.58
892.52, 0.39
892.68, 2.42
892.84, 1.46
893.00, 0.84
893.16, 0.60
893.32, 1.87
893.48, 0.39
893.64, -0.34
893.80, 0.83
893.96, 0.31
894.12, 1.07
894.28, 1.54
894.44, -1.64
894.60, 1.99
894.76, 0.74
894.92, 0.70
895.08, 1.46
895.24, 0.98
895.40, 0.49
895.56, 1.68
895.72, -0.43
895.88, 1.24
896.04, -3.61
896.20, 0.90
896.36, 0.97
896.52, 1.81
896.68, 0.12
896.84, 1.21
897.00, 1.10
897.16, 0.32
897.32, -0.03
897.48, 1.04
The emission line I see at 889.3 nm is H-beta 4861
